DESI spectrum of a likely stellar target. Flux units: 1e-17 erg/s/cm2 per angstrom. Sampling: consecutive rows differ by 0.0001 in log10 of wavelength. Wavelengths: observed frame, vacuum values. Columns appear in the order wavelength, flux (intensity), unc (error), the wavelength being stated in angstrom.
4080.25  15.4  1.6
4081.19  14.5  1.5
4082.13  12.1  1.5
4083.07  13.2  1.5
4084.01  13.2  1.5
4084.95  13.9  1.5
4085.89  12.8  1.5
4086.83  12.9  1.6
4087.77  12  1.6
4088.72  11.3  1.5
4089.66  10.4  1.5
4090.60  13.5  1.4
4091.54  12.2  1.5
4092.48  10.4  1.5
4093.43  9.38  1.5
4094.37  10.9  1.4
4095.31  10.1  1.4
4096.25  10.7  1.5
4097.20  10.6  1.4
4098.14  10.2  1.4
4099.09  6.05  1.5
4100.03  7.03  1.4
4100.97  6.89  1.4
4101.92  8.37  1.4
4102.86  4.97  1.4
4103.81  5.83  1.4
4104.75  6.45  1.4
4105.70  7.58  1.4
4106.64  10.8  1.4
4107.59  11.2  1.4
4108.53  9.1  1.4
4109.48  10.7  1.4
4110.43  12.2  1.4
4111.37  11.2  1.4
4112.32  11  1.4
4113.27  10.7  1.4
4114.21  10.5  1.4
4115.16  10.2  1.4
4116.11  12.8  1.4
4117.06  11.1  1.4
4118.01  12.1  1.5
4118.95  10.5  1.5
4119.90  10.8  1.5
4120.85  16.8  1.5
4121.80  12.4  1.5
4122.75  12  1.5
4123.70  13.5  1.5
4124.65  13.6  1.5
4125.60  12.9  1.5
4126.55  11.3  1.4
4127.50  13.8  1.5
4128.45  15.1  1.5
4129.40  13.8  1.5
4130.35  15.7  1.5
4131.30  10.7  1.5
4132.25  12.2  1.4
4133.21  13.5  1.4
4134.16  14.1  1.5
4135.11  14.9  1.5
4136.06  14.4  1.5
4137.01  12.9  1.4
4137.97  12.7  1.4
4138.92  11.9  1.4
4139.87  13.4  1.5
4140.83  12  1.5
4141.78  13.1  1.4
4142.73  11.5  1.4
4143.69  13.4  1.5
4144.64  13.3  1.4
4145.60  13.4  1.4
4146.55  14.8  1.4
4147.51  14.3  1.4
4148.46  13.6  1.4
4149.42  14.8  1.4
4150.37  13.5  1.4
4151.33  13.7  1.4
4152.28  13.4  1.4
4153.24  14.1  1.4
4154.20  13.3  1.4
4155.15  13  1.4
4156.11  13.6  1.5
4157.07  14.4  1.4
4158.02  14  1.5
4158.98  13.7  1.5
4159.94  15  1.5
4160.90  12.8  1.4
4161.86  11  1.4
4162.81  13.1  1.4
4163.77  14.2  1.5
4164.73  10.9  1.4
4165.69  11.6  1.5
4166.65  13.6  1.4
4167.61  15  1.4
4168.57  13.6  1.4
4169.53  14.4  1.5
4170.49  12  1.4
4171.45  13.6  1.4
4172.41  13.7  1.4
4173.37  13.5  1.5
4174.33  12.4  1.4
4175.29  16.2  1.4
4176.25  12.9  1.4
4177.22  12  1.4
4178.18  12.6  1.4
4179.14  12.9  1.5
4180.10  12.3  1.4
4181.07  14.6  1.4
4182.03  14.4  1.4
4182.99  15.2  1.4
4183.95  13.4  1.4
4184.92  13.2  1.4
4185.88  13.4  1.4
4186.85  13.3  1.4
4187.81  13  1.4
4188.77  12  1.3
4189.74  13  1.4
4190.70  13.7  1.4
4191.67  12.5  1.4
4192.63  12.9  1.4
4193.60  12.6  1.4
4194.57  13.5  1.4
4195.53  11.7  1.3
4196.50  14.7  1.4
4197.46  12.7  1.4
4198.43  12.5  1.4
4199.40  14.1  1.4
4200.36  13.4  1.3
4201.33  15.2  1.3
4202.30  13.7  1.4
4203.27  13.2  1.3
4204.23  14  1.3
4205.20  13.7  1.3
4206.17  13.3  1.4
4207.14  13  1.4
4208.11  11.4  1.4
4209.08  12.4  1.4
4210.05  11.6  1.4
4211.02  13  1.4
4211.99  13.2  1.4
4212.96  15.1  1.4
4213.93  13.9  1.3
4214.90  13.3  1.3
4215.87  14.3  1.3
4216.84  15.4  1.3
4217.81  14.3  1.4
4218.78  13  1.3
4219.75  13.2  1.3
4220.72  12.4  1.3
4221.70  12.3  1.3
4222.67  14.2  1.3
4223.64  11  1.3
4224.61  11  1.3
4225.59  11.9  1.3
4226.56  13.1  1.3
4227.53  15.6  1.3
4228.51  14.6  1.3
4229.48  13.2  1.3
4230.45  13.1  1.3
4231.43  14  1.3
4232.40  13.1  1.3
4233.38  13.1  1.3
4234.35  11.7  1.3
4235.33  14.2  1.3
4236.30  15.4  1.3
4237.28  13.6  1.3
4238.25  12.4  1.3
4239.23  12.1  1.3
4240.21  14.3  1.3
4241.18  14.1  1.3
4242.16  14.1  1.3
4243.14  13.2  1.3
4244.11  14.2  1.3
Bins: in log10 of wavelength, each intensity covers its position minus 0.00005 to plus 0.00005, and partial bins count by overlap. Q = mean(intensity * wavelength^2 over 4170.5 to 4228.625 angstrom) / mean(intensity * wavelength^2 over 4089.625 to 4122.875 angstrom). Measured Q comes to 1.36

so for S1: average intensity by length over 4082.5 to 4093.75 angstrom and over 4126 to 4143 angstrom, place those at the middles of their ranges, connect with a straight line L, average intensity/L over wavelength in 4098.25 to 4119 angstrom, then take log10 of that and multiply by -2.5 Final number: 0.32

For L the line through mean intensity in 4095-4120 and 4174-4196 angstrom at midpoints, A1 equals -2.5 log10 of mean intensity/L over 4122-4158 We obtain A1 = -0.20 mag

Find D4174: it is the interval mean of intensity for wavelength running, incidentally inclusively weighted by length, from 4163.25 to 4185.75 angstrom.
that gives 13.4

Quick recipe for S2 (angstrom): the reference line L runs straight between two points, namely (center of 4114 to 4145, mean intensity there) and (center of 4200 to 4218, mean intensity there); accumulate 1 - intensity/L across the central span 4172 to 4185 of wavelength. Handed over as -0.3 angstrom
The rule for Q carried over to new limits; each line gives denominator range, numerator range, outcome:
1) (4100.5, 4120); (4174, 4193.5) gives 1.41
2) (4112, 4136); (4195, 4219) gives 1.10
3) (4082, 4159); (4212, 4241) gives 1.18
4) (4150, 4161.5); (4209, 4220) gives 1.02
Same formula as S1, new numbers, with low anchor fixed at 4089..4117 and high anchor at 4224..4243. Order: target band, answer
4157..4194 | -0.13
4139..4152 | -0.22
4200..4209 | -0.07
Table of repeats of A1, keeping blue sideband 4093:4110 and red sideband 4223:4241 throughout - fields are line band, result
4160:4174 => -0.19 mag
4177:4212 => -0.11 mag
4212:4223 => -0.08 mag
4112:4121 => -0.24 mag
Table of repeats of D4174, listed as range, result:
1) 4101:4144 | 11.7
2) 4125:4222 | 13.4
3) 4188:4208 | 13.2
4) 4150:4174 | 13.4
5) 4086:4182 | 12.2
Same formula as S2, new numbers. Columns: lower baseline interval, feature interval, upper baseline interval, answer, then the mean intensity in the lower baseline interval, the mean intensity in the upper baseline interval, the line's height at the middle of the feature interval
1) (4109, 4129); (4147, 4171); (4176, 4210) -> -1.4 angstrom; 12.2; 13.2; 12.7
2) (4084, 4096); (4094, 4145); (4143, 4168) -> 4.7 angstrom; 11.7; 13.5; 12.5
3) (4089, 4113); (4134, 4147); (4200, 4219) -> -2.7 angstrom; 9.53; 13.5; 11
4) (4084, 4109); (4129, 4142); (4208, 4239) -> -2.7 angstrom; 9.89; 13.3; 10.9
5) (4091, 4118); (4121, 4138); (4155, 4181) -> -3.5 angstrom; 9.67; 13.3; 11.1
